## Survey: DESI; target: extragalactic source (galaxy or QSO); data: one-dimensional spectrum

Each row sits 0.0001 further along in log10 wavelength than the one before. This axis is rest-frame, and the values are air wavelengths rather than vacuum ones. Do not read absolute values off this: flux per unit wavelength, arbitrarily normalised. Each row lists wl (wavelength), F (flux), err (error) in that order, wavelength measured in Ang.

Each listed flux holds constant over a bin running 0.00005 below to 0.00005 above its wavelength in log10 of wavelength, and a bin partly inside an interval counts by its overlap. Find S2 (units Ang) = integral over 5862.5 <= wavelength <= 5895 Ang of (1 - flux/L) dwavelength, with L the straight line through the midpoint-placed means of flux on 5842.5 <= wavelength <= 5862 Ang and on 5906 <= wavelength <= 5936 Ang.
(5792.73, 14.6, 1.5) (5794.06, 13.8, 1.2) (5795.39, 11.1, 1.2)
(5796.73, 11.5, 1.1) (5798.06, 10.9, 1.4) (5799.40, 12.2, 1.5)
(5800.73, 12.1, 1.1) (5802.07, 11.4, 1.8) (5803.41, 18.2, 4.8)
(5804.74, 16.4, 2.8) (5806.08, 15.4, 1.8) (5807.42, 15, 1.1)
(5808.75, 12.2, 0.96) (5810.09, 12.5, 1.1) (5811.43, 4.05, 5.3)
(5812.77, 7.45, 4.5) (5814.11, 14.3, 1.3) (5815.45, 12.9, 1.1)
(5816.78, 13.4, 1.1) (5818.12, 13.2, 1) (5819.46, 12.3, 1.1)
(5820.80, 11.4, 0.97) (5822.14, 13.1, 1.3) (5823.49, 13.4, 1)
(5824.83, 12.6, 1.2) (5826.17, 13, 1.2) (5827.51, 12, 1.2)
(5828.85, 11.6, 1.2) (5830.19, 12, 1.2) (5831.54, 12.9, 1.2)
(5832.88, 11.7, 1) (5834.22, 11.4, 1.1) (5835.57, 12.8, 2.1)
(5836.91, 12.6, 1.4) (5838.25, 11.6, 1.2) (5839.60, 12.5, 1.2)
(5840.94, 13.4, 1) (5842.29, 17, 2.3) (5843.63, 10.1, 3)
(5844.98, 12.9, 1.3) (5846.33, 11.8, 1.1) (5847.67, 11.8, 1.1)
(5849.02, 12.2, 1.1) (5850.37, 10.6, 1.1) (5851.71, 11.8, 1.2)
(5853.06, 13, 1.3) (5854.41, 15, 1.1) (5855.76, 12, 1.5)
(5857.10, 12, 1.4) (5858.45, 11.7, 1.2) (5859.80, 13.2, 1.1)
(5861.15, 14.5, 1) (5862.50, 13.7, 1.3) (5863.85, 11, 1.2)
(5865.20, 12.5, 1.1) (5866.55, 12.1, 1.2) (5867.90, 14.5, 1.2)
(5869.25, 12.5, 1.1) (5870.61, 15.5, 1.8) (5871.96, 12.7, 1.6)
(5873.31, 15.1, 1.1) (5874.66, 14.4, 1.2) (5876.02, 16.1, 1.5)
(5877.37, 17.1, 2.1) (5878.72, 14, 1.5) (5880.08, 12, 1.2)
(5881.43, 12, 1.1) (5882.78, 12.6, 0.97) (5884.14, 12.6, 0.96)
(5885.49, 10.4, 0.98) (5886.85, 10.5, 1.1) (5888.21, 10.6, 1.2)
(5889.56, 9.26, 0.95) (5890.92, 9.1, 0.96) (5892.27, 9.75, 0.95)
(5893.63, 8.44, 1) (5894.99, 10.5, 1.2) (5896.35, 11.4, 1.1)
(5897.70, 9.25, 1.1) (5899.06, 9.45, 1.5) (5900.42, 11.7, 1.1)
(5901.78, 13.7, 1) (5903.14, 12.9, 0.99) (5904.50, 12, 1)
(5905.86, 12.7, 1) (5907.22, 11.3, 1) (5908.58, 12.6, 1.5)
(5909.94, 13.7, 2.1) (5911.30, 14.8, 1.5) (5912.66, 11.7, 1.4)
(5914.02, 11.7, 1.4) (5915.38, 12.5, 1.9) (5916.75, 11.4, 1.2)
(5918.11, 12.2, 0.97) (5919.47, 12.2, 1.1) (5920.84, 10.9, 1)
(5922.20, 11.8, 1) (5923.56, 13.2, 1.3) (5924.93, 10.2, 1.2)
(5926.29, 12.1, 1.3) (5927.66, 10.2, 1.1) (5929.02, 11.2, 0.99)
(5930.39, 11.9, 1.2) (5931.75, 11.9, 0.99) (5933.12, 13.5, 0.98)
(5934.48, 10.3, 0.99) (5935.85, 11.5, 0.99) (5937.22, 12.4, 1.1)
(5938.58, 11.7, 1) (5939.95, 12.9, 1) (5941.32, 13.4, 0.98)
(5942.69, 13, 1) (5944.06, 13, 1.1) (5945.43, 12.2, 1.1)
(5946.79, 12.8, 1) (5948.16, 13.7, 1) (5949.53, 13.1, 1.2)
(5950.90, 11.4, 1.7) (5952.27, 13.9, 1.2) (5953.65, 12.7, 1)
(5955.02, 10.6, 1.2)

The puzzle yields -0.2 Ang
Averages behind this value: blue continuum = 12.5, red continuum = 12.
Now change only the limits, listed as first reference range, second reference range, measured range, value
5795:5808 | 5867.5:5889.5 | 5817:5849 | 2.0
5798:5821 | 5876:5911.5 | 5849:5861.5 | -0.5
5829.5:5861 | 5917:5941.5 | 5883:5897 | 2.1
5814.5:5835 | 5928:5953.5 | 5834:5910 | 0.7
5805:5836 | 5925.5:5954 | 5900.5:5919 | -0.3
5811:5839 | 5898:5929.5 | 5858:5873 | -1.5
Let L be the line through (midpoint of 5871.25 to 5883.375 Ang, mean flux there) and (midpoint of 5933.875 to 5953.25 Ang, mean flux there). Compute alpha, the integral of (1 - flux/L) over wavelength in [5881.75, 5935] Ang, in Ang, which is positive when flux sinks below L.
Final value 7.2 Ang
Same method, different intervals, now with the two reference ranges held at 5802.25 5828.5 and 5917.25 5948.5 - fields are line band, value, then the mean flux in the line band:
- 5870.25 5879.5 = -1.9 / 14.9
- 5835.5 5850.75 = 0.1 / 12.5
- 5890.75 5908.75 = 1.7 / 11.1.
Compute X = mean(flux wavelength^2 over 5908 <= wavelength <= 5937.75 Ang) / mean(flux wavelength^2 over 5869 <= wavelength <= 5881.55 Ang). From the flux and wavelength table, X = 0.9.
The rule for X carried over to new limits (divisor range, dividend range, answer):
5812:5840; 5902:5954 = 1.04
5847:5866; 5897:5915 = 0.99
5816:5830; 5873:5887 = 1.09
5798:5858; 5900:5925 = 1.01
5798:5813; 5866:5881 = 1.16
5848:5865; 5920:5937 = 0.95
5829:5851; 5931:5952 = 1.05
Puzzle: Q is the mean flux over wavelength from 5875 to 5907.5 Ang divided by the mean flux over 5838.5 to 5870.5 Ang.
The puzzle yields 0.92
